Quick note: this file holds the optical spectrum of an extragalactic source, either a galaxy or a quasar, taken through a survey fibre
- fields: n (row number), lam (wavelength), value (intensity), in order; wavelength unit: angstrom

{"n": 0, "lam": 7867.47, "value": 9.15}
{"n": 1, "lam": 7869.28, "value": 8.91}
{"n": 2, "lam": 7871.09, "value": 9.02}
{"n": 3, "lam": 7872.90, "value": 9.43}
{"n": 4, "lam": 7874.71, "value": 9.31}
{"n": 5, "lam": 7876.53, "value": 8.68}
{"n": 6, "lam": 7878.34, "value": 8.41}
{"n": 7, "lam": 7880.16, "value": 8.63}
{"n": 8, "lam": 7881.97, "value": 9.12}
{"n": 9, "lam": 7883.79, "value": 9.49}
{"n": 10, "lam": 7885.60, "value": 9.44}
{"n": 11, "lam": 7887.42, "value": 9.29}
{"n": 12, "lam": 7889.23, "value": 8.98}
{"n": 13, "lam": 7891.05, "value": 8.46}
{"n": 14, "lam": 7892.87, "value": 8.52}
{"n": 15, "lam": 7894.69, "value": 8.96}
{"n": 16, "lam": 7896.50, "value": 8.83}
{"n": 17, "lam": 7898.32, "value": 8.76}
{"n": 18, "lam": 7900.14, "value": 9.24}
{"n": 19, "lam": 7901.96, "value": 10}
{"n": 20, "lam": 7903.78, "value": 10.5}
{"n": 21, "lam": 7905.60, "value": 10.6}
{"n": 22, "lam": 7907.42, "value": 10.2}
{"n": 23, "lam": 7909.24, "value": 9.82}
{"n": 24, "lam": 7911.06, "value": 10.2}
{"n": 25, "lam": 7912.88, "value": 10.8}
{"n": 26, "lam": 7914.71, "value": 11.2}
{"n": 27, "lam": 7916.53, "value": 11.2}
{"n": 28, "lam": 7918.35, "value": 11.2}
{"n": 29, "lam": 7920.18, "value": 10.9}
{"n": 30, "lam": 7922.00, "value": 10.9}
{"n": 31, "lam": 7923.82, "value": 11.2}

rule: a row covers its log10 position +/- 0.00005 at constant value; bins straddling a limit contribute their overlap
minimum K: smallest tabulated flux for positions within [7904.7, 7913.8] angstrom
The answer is 9.82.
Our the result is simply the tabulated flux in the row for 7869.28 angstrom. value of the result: 8.91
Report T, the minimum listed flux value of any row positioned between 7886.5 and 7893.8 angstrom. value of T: 8.46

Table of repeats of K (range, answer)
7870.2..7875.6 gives 9.02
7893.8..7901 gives 8.76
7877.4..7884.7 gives 8.41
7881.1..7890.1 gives 8.98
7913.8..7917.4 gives 11.2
